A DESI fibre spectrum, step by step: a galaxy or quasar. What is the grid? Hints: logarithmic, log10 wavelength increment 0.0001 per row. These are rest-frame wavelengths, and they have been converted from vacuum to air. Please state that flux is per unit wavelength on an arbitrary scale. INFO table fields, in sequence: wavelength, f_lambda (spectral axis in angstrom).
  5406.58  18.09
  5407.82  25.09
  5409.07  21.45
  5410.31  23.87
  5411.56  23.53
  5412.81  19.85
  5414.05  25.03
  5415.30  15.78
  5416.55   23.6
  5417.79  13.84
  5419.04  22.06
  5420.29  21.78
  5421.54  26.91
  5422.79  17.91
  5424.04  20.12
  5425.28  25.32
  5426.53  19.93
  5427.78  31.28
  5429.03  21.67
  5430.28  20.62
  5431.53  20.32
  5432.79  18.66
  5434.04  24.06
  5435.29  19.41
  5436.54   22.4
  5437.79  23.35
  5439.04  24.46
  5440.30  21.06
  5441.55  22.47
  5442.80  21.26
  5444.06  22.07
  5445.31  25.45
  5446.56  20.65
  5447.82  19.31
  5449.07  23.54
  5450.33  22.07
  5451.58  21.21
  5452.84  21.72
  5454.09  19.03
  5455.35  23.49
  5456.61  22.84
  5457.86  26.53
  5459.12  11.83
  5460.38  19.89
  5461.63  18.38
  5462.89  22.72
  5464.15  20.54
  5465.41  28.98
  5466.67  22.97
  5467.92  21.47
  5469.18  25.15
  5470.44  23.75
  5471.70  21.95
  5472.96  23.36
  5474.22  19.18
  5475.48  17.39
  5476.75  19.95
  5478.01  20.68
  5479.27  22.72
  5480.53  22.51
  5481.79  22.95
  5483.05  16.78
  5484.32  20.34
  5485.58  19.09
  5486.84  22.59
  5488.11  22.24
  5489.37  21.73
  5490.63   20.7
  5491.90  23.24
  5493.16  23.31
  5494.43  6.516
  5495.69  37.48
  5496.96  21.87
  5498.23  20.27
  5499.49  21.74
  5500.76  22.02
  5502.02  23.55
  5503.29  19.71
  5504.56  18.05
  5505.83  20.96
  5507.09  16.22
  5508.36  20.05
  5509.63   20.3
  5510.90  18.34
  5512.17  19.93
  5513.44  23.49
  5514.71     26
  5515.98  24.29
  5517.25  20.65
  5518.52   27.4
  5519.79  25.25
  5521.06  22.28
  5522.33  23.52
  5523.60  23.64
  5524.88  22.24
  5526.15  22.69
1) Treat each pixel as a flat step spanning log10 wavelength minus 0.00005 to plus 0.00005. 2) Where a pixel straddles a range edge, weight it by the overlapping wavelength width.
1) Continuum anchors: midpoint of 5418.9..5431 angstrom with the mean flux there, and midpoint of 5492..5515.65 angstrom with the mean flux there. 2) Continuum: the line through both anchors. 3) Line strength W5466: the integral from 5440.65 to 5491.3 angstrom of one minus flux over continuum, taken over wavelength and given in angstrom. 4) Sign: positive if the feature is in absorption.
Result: 0.96 angstrom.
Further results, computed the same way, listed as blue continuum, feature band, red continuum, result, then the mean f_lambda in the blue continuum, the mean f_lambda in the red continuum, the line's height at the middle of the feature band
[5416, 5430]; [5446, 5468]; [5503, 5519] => 0.3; 22.2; 21.2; 21.8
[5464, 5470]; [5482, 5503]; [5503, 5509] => -0.8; 24.1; 19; 20.7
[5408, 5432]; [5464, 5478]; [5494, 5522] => -0.3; 21.9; 21.8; 21.8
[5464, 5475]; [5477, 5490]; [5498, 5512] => 0.5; 23.1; 20.1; 21.9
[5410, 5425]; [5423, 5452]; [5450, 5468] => -1.0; 21.2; 21.6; 21.4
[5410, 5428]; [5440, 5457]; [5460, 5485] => -0.1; 21.8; 21.6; 21.7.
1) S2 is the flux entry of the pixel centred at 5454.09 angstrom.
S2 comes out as 19.03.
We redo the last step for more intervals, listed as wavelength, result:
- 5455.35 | 23.49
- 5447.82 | 19.31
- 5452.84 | 21.72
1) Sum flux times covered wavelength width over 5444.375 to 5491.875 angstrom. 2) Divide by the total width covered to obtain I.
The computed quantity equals 21.5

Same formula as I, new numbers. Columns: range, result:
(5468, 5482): 21.7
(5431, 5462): 21.4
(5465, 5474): 23.6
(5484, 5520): 21.6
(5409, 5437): 21.7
